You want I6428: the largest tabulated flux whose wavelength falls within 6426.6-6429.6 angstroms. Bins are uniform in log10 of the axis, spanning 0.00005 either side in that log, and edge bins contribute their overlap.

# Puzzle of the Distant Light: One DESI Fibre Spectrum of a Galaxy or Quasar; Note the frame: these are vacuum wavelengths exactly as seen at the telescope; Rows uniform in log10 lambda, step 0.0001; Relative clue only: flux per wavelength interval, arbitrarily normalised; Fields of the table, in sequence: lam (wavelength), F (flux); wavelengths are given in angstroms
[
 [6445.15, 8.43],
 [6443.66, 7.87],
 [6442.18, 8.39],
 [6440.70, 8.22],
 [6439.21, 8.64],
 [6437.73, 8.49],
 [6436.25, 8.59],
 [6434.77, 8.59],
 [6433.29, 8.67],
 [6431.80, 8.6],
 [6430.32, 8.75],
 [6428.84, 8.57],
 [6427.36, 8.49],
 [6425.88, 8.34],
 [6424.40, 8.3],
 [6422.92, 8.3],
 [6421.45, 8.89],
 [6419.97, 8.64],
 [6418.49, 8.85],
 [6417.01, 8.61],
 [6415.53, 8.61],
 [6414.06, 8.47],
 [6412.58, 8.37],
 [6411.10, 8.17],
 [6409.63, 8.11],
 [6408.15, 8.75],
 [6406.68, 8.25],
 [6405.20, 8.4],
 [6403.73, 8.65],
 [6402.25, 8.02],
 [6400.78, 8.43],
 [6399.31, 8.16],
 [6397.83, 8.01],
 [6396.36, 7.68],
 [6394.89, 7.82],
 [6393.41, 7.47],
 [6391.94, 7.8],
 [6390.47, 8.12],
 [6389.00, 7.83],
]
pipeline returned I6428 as 8.57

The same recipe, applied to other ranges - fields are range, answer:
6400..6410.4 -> 8.75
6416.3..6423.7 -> 8.89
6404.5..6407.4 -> 8.4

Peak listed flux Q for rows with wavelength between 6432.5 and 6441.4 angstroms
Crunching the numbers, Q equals 8.67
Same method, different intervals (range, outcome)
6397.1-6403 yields 8.43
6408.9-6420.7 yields 8.85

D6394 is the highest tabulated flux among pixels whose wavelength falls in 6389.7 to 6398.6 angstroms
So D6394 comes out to 8.12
